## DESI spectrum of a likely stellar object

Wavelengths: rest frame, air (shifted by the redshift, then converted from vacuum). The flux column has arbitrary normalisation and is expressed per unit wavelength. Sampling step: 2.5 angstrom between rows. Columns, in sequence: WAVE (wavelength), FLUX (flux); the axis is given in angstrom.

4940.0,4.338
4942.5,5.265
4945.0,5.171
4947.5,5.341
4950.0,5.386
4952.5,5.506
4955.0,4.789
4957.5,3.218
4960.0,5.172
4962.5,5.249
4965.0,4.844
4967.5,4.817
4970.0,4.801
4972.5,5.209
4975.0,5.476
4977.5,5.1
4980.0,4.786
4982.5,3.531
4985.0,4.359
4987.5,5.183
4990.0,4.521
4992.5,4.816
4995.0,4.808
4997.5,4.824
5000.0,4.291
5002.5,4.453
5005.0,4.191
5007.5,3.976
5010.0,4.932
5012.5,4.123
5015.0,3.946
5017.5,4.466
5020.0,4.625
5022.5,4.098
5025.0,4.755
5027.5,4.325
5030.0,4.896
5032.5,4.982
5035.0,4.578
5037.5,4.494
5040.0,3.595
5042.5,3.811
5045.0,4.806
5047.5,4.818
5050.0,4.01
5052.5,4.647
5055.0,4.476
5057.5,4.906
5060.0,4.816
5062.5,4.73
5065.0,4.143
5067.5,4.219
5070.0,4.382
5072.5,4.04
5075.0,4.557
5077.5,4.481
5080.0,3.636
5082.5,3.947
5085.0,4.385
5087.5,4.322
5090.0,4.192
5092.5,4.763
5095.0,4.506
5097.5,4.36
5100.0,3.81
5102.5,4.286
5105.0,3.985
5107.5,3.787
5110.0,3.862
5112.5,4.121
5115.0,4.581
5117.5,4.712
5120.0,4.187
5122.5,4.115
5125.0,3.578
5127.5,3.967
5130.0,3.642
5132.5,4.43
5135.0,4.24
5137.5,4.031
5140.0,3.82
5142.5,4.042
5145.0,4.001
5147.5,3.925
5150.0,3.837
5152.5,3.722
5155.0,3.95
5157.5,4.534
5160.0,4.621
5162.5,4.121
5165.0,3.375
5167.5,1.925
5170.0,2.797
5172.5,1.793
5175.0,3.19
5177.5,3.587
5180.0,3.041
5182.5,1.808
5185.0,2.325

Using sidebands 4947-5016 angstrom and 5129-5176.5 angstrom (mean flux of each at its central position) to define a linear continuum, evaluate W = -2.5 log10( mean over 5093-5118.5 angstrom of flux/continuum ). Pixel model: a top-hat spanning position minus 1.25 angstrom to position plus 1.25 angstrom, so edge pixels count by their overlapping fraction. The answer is -0.07 mag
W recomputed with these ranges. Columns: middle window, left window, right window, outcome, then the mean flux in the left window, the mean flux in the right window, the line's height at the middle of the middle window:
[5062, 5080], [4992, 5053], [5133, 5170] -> -0.02 mag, 4.44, 3.84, 4.22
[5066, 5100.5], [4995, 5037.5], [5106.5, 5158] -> -0.01 mag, 4.48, 4.05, 4.23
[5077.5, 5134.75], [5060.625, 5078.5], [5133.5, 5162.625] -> 0.02 mag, 4.38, 4.07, 4.24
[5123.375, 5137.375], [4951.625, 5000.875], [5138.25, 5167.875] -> 0.00 mag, 4.76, 3.88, 4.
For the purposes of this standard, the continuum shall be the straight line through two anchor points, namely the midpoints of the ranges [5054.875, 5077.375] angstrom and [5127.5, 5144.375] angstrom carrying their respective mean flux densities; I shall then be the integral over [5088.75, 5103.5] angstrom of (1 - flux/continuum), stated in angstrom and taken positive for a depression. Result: -0.13 angstrom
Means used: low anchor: 4.47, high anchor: 4.03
